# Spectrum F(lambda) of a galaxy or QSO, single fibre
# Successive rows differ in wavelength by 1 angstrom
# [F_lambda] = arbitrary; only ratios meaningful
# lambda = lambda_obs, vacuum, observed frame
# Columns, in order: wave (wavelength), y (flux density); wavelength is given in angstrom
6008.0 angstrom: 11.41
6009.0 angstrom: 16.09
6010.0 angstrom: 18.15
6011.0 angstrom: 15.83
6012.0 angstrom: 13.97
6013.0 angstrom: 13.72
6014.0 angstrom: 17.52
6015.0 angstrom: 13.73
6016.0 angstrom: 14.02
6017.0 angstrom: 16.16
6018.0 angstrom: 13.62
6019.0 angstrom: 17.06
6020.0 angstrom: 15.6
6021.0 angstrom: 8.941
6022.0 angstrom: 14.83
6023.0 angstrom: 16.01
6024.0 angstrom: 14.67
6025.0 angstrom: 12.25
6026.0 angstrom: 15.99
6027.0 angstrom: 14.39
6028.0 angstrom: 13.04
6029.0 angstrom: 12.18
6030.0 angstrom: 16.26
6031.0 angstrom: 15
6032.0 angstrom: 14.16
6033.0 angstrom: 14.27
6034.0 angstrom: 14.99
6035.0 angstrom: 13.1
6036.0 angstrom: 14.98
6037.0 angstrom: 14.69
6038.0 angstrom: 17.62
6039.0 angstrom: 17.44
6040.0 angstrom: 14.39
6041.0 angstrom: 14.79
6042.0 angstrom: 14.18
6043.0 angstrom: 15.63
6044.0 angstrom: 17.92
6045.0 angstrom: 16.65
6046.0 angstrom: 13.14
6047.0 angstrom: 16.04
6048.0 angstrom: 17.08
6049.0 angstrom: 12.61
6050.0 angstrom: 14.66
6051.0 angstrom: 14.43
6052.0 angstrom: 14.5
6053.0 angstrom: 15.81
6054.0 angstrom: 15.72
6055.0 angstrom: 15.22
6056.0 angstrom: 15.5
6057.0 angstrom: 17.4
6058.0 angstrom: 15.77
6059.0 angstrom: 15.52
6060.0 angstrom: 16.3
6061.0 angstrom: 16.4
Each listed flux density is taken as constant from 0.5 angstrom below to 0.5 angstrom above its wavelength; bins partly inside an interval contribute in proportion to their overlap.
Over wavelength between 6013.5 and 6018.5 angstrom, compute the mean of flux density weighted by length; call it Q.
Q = 15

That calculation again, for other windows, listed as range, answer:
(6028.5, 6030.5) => 14.2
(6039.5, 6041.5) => 14.6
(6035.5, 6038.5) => 15.8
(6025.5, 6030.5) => 14.4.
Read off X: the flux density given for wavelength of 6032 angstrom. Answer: 14.16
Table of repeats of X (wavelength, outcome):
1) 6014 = 17.52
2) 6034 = 14.99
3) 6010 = 18.15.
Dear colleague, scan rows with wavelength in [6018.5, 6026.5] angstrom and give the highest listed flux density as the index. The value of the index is 17.06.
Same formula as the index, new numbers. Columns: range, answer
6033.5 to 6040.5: 17.62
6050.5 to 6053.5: 15.81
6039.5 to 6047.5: 17.92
